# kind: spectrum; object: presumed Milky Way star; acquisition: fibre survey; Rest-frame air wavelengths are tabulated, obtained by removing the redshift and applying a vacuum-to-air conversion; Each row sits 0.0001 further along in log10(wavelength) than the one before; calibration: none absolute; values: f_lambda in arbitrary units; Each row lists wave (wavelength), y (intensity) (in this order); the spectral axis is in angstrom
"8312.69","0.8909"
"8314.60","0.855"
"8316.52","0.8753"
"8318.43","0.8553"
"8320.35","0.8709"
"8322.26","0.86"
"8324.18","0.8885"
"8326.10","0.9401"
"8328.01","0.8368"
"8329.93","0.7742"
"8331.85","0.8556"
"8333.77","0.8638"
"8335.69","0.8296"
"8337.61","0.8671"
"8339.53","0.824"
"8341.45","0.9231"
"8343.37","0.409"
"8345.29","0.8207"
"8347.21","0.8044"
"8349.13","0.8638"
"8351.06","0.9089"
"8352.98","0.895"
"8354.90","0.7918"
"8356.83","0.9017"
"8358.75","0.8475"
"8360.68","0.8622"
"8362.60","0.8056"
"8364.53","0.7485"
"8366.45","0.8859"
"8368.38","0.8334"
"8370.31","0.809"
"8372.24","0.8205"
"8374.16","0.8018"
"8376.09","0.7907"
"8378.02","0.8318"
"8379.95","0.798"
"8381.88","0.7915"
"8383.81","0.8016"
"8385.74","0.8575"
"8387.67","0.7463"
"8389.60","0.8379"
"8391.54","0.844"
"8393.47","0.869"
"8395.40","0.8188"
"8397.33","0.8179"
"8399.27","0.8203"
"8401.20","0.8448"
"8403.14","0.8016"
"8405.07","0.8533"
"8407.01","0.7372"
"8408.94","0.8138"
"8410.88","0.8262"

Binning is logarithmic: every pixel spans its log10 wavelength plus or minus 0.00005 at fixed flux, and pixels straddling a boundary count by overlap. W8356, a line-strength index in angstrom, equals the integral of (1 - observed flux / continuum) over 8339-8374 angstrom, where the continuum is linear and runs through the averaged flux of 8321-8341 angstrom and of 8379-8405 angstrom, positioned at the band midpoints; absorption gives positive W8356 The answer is 0.90 angstrom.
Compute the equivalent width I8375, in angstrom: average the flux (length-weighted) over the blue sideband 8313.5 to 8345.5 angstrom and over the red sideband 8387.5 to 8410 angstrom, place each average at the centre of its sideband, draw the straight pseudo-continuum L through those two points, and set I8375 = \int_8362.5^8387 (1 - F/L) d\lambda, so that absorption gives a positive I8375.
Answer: 0.3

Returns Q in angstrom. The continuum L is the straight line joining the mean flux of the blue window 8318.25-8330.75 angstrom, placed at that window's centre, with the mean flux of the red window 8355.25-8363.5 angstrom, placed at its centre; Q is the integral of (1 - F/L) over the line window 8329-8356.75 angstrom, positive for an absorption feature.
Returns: 1.2 angstrom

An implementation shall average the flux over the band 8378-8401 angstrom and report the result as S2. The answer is 0.82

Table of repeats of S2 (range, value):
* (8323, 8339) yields 0.856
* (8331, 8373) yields 0.826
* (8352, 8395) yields 0.826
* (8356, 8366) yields 0.835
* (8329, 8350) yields 0.803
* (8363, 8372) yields 0.818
